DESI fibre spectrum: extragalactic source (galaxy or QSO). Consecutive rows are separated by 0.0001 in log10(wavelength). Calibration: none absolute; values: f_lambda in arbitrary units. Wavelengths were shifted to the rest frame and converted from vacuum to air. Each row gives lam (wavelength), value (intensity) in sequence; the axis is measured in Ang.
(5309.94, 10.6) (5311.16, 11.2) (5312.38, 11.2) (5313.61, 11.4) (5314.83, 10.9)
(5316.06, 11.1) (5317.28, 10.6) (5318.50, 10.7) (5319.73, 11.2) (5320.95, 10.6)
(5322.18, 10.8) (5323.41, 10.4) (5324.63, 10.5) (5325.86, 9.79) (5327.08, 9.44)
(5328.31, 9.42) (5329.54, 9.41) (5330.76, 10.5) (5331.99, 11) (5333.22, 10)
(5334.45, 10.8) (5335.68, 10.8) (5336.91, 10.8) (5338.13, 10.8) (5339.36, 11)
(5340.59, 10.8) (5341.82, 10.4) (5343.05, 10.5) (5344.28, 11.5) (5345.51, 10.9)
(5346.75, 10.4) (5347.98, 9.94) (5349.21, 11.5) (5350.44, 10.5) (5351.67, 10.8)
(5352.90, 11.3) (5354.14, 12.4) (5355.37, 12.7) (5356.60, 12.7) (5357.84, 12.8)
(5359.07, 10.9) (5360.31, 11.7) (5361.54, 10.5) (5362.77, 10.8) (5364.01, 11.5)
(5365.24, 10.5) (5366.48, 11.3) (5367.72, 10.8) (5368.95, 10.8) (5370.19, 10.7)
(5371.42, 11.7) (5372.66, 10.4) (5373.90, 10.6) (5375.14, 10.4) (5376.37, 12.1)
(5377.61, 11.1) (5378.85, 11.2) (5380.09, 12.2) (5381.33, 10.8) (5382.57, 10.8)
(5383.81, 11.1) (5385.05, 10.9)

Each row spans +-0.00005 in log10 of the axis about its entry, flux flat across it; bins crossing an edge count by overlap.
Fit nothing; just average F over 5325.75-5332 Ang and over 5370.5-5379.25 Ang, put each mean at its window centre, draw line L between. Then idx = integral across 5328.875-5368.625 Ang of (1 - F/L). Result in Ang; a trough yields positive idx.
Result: -2.44 Ang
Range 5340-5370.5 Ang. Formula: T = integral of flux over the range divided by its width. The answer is 11.1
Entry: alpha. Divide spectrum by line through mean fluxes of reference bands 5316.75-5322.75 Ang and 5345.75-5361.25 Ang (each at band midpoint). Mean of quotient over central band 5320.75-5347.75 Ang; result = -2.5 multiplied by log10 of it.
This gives 0.06 mag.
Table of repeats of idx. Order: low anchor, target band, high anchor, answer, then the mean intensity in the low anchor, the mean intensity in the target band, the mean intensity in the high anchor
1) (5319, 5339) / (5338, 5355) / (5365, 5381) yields -0.4 Ang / 10.4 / 10.9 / 11.1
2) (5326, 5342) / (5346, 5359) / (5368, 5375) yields -1.1 Ang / 10.4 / 11.5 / 10.8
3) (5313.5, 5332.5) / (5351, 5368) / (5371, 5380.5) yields -0.8 Ang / 10.5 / 11.5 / 11.2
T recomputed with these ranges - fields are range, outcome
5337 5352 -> 10.8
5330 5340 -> 10.7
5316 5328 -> 10.5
